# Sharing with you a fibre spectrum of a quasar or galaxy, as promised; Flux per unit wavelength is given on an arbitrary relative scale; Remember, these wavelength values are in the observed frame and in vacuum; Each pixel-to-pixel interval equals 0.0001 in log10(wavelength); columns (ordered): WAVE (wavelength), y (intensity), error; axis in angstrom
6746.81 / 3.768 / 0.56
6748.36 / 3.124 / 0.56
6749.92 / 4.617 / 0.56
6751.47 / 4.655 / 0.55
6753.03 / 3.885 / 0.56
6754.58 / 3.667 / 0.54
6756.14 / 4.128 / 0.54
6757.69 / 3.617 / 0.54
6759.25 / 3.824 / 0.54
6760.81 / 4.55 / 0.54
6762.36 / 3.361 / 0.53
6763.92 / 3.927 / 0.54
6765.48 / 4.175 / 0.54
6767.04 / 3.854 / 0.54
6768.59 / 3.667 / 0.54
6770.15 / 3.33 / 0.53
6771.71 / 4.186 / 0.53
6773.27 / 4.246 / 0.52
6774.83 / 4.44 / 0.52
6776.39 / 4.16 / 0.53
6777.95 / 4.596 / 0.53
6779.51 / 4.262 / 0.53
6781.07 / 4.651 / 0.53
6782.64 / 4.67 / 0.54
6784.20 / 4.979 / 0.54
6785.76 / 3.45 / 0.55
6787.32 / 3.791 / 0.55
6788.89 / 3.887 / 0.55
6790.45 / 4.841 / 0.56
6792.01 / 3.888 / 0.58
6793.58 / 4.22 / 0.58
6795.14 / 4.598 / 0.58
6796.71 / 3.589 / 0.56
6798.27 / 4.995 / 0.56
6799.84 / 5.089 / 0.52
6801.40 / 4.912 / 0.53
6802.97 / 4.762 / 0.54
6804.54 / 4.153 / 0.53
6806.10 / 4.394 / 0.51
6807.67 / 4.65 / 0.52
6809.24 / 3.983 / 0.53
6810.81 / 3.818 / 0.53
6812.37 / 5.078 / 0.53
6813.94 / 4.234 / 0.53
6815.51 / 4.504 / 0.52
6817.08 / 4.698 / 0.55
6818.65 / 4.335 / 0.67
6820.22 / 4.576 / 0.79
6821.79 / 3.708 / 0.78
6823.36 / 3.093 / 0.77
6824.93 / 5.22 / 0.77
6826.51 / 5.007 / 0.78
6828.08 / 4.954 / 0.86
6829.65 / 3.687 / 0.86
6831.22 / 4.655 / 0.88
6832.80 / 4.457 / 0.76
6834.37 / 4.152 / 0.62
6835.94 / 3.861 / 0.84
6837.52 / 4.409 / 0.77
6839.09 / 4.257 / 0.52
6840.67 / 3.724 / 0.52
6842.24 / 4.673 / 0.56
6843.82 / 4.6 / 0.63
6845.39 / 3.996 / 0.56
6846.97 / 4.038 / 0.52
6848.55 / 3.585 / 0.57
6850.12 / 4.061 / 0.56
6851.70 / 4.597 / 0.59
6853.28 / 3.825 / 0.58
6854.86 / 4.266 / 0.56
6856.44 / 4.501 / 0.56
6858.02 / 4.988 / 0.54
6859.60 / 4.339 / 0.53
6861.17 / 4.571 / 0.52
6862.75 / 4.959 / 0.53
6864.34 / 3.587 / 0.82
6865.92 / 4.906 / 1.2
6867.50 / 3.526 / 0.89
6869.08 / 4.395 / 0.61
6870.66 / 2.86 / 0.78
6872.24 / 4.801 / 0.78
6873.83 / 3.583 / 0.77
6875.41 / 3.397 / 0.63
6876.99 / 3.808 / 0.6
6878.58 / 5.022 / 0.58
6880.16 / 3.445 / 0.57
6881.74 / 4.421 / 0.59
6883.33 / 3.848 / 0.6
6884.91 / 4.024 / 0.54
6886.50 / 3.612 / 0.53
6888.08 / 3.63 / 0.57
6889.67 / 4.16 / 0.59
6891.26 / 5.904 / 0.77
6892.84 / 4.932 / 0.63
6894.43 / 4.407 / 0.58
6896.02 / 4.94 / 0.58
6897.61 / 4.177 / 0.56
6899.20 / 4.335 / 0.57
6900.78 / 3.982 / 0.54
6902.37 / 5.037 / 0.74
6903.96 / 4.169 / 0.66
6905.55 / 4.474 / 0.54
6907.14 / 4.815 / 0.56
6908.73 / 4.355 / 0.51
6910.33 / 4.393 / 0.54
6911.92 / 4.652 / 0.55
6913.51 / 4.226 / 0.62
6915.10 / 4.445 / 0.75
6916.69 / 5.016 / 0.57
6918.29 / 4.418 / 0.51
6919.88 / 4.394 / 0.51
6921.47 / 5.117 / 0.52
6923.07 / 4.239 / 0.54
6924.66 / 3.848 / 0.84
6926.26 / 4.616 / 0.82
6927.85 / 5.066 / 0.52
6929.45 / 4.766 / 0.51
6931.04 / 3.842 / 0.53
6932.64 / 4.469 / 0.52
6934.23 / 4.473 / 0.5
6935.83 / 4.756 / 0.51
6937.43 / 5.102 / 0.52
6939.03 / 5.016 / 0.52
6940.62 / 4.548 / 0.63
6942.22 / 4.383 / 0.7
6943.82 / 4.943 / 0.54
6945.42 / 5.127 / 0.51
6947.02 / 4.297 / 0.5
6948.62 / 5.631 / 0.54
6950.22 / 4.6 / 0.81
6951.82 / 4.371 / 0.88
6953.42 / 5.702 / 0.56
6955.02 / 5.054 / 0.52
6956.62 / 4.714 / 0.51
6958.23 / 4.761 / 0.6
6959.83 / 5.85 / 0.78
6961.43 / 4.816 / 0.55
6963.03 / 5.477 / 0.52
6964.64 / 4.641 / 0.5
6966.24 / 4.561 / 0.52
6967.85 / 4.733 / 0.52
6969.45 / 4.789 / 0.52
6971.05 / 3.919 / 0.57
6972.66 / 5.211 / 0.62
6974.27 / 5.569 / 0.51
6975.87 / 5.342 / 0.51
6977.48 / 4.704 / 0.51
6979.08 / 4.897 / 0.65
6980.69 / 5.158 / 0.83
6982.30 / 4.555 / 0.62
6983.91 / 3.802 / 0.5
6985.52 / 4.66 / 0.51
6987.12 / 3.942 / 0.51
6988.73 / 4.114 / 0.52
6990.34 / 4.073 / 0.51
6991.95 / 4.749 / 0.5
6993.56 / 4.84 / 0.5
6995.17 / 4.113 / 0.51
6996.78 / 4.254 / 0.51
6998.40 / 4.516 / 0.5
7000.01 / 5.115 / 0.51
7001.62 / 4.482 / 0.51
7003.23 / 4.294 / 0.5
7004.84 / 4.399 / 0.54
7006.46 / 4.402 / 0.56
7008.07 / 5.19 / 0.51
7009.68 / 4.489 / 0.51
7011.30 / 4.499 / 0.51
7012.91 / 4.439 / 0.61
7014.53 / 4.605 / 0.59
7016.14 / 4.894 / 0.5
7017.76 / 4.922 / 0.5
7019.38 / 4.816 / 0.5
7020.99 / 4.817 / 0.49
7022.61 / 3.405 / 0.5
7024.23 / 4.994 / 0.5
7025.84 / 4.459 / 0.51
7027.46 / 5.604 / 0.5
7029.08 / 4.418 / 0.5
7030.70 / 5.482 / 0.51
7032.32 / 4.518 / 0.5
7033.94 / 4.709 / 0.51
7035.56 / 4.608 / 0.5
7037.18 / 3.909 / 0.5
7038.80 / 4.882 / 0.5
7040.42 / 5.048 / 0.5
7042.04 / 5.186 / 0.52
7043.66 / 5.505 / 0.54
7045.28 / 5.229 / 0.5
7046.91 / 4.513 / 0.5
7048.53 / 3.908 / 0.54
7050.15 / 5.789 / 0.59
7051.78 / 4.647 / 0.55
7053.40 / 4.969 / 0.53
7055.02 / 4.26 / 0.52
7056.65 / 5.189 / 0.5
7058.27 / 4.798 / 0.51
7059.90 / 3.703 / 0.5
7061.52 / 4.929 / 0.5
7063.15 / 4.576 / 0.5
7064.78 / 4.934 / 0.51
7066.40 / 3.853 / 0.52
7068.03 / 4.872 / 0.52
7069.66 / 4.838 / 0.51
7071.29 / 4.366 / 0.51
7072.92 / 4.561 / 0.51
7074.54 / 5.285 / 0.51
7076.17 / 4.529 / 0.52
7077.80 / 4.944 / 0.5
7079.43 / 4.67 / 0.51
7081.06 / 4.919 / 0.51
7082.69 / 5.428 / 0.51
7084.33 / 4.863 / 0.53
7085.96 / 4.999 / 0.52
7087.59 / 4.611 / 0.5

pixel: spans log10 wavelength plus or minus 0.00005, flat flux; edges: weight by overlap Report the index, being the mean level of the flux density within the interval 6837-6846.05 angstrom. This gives 4.28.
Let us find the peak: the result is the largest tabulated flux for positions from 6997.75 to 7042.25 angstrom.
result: 5.604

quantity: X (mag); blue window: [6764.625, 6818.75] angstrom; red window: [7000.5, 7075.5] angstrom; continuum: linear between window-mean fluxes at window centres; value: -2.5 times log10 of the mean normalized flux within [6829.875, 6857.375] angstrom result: 0.048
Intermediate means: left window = 4.32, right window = 4.7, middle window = 4.21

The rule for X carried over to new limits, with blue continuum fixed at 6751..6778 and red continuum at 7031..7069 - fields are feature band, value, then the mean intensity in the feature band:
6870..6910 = 0.02 mag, 4.25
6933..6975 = -0.09 mag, 4.88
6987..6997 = 0.06 mag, 4.32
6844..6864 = -0.02 mag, 4.3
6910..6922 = -0.05 mag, 4.58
